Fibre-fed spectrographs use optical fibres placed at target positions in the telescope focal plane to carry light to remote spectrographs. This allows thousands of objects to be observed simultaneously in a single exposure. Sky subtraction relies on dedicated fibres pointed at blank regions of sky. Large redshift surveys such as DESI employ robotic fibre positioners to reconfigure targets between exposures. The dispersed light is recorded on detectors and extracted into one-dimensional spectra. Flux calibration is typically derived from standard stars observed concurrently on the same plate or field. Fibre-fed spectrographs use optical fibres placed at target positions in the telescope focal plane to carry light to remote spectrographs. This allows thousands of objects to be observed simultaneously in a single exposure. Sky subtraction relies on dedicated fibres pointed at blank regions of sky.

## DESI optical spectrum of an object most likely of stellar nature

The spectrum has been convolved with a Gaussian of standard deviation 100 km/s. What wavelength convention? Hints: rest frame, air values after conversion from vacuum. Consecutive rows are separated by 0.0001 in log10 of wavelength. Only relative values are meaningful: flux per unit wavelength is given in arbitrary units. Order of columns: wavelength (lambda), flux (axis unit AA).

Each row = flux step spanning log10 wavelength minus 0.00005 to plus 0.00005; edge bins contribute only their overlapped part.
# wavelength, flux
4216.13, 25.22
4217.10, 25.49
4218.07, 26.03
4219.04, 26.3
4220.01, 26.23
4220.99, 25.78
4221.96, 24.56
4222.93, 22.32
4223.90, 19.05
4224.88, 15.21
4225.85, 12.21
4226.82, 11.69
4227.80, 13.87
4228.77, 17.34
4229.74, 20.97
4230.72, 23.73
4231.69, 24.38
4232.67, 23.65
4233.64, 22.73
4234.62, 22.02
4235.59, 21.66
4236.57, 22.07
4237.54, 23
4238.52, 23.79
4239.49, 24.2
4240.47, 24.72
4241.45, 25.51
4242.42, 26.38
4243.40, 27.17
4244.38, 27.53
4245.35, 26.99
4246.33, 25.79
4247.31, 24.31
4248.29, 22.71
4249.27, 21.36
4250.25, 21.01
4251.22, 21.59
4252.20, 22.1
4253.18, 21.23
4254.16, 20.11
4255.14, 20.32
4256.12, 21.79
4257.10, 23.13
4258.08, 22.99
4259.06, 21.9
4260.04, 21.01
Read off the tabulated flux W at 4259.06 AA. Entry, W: 21.9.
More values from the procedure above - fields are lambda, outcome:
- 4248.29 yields 22.71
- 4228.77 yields 17.34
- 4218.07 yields 26.03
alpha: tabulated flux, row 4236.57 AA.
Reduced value 22.07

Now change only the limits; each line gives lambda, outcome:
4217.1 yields 25.49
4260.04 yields 21.01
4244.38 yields 27.53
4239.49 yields 24.2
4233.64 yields 22.73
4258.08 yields 22.99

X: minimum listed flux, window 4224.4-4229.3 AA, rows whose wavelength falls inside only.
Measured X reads 11.69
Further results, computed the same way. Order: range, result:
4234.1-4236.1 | 21.66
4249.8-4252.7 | 21.01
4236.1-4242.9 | 22.07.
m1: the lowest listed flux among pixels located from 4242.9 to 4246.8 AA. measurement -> 25.79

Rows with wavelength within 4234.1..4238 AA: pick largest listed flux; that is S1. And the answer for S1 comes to 23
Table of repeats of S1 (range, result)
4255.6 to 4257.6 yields 23.13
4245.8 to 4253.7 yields 25.79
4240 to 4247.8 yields 27.53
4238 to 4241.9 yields 25.51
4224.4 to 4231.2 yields 23.73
